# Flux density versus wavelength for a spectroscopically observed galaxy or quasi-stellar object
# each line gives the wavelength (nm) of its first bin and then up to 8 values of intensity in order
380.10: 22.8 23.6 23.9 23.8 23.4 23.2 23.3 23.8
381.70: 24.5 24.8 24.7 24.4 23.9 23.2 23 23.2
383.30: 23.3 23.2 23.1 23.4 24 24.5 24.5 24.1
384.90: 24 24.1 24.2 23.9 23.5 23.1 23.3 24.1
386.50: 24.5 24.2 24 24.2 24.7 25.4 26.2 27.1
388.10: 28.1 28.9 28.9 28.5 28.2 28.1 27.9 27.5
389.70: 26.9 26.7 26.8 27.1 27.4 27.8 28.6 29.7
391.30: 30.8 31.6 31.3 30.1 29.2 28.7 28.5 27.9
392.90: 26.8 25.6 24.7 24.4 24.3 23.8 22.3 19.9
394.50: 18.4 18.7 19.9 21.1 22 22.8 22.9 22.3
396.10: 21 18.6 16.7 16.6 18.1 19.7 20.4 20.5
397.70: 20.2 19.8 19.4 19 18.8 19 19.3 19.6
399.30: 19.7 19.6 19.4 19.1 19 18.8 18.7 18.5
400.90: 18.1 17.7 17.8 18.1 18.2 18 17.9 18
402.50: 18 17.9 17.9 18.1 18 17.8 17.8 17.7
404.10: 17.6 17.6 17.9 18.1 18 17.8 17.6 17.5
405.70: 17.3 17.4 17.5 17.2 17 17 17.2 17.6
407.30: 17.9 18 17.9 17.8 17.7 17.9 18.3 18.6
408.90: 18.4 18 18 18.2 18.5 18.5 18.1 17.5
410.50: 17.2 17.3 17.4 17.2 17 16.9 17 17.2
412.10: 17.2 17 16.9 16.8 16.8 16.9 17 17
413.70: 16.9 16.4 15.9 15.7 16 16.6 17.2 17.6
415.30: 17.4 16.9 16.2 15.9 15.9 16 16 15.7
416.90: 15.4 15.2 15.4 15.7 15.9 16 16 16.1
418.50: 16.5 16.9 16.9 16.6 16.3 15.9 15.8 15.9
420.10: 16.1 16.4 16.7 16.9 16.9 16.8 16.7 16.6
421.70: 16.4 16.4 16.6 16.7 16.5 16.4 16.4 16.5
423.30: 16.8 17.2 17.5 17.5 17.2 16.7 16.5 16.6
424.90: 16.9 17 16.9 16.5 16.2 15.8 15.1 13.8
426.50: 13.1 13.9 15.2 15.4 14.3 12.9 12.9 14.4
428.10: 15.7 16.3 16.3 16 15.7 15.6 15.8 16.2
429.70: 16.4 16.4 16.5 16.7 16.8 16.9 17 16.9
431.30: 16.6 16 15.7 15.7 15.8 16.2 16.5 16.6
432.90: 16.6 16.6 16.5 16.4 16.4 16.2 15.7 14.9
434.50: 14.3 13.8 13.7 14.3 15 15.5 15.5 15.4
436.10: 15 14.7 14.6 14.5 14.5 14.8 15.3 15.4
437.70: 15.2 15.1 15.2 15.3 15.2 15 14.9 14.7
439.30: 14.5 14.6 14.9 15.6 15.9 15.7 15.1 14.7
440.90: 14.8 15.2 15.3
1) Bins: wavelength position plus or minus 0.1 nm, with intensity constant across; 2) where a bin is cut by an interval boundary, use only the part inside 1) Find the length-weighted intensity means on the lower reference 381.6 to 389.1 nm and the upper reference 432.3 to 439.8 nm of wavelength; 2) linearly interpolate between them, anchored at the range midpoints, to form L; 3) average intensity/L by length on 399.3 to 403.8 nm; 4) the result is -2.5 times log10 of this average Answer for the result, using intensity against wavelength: 0.19 mag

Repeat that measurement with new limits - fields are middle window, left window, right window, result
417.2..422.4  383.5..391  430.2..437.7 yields 0.14 mag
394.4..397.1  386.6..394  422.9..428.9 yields 0.27 mag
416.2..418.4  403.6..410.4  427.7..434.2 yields 0.09 mag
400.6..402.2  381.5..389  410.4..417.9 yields 0.12 mag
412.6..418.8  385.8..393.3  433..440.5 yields 0.25 mag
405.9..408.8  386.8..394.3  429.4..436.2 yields 0.27 mag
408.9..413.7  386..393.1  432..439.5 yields 0.24 mag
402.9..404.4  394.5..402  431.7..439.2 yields 0.06 mag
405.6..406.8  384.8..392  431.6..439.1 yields 0.28 mag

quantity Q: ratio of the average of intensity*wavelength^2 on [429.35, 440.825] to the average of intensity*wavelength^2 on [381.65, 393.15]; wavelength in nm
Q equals 0.75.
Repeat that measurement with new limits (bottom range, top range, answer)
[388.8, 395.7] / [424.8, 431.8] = 0.72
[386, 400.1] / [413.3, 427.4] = 0.78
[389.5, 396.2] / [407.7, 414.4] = 0.75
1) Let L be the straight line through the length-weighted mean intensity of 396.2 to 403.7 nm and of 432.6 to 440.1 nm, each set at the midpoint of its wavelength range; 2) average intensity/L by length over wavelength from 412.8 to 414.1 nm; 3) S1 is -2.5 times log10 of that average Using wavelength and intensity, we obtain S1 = 0.04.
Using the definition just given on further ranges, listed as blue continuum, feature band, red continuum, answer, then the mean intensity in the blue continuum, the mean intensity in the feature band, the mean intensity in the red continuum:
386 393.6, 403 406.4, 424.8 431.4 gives 0.27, 27.2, 17.7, 15.7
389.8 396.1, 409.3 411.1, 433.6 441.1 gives 0.20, 25.5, 17.8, 15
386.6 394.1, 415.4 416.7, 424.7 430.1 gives 0.18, 27.2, 16.1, 15.5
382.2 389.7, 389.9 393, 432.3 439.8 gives -0.20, 25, 28.8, 15.2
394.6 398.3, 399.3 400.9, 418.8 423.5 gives 0.03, 20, 19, 16.5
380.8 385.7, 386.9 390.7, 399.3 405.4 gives -0.22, 23.8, 27.1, 18.2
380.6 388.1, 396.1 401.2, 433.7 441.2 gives 0.14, 24.1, 19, 15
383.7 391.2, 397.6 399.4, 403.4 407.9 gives 0.08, 25.9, 19.4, 17.6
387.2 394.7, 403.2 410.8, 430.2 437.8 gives 0.26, 26.9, 17.8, 15.6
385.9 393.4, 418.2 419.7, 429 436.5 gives 0.19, 27.2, 16.4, 15.8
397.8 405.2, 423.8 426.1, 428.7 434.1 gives 0.01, 18.4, 16.6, 16.3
